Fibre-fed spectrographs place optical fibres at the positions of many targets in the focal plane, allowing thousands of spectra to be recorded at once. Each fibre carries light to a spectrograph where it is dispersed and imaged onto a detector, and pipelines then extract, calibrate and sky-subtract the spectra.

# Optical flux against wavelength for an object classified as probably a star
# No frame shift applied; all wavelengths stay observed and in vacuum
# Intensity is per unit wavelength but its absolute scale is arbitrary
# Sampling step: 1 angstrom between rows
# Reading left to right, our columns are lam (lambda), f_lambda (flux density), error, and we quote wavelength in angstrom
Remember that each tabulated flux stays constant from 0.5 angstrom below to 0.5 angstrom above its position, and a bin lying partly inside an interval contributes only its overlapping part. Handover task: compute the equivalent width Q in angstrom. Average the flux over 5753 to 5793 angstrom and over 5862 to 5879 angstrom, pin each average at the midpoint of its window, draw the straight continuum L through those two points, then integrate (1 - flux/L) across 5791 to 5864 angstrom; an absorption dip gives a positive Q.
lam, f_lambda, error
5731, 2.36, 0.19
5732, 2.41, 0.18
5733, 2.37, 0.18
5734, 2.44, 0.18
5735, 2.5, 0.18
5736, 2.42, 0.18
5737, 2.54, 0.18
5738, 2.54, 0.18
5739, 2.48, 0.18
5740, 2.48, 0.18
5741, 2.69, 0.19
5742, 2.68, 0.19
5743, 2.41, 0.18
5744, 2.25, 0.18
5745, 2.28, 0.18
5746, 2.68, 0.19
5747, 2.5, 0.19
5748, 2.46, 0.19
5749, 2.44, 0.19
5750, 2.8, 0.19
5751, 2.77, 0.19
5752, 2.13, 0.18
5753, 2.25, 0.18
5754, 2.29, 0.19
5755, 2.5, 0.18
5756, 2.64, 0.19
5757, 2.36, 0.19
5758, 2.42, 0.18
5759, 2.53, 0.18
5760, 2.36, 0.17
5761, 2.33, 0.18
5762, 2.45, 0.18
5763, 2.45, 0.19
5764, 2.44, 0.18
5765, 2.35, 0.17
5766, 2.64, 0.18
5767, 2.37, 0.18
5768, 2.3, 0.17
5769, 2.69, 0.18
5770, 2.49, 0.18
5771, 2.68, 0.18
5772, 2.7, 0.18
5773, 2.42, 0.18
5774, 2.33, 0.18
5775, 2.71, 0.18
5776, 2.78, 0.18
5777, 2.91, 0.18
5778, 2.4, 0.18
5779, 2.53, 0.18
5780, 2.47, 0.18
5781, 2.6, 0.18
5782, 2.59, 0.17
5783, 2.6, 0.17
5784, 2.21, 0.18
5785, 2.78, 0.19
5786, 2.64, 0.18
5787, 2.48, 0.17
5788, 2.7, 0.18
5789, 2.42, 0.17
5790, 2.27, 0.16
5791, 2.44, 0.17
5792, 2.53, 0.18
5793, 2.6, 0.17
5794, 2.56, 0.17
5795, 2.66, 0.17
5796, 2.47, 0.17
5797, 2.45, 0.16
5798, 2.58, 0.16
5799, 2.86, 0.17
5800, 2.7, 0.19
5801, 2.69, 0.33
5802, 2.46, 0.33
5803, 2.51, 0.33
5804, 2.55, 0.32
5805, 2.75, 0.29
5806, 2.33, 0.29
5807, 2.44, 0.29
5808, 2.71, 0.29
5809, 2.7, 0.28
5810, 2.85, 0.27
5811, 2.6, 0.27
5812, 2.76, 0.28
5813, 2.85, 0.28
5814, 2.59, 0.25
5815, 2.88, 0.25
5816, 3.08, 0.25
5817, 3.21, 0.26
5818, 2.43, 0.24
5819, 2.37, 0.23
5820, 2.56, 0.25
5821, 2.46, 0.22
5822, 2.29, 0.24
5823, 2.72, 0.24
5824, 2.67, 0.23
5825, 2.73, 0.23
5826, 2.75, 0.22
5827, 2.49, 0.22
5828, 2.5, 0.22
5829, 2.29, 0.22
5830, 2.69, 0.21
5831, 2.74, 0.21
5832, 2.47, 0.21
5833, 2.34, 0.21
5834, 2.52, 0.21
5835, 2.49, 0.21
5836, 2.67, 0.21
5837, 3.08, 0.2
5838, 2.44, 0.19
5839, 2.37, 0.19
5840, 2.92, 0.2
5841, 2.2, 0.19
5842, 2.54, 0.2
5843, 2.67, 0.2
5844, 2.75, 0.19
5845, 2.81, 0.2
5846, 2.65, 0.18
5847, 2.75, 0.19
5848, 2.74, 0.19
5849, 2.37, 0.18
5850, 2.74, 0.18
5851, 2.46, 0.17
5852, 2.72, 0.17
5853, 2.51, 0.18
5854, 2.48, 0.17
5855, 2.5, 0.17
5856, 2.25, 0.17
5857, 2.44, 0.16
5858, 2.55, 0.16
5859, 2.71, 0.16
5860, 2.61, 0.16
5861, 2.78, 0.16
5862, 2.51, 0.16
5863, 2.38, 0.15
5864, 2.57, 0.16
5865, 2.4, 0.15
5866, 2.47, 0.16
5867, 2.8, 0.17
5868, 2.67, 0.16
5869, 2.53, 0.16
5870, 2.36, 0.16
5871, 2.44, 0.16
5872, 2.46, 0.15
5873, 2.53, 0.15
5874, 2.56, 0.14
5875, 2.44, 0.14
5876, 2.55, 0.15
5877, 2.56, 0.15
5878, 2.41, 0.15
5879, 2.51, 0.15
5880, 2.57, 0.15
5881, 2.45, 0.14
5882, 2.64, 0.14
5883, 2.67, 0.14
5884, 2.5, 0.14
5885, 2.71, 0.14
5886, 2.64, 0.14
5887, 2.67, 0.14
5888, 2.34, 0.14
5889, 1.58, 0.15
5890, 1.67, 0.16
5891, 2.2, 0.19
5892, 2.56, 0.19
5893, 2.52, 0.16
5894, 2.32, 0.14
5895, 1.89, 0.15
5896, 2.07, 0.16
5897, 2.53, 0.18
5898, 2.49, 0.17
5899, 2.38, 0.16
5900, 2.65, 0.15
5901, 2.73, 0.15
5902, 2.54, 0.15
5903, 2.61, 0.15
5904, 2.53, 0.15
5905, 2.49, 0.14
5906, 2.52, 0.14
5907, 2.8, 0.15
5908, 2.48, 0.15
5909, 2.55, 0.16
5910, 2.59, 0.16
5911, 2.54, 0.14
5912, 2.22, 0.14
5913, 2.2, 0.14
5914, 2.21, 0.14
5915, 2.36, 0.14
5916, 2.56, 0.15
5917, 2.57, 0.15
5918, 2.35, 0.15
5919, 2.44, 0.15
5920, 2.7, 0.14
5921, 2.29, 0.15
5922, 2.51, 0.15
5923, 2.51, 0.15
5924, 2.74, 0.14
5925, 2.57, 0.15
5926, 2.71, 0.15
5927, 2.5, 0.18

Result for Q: -2.8 angstrom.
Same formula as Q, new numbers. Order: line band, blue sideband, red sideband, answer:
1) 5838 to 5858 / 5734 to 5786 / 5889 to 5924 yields -0.9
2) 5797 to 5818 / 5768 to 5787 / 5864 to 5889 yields -1.1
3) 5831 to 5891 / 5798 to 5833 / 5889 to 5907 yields -0.8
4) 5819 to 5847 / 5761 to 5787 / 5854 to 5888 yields -0.5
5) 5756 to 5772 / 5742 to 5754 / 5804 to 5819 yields 0.3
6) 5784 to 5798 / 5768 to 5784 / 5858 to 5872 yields 0.2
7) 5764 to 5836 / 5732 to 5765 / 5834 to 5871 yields -1.8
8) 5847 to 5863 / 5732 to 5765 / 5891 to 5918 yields -0.7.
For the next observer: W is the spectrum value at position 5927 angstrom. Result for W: 2.5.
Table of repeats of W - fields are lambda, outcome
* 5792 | 2.53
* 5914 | 2.21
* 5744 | 2.25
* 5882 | 2.64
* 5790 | 2.27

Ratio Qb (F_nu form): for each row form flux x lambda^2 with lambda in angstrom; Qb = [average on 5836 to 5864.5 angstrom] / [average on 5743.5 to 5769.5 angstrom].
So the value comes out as 1.1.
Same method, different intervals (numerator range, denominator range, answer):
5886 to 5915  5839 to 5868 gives 0.94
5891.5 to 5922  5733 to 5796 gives 1.03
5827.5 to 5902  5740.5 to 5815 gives 1.02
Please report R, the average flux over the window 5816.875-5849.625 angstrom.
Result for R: 2.59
